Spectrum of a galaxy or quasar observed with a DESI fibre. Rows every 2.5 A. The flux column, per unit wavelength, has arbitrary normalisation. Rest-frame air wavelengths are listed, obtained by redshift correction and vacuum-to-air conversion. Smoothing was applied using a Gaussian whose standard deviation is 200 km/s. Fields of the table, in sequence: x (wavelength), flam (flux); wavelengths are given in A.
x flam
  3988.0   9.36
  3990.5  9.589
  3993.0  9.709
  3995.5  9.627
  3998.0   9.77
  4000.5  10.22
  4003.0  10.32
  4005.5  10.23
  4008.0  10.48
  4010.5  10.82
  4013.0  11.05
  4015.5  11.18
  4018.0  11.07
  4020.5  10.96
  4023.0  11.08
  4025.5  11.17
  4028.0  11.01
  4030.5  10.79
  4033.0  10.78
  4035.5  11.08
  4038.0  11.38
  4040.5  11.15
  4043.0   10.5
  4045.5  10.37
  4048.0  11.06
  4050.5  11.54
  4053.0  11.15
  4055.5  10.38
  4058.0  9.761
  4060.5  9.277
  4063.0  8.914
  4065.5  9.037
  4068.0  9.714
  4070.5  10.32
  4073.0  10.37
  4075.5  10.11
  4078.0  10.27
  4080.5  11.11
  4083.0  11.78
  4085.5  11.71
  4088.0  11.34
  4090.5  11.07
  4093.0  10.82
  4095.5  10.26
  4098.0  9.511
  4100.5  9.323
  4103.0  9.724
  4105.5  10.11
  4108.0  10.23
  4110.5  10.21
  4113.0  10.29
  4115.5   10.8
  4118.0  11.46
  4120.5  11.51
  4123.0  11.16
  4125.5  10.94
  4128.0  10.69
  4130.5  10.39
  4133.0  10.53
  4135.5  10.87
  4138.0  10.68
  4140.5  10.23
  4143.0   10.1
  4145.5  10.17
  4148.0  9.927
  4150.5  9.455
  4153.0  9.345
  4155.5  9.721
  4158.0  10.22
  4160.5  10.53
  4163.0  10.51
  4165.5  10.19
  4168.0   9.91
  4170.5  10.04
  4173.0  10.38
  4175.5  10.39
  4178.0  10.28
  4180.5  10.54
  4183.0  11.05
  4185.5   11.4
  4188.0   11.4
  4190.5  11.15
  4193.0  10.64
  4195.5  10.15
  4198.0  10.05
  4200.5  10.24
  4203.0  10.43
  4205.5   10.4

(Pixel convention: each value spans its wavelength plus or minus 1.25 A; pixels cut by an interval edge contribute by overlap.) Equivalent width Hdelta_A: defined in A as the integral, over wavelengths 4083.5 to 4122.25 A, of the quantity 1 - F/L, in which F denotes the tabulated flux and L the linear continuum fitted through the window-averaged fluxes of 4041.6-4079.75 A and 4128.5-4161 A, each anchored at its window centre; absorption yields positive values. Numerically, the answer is -1.5 A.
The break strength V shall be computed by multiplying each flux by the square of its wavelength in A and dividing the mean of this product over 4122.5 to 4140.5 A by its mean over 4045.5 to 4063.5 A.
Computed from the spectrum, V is 1.1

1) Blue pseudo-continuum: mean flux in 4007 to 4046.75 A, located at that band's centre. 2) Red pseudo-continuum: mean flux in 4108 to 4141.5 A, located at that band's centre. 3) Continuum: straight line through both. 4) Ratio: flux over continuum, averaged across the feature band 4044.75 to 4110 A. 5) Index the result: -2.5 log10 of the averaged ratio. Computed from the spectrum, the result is 0.05 mag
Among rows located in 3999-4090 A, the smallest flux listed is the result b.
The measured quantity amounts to 8.914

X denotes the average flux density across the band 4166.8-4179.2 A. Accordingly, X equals 10.2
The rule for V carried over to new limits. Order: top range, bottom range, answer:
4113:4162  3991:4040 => 1.04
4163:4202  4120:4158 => 1.04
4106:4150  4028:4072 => 1.05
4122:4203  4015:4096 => 1.03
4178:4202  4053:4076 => 1.16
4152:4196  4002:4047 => 1.03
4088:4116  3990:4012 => 1.06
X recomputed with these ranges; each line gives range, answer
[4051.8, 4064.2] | 9.9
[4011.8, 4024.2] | 11.1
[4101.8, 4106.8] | 9.92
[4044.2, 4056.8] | 10.9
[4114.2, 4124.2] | 11.2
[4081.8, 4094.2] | 11.3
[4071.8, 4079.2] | 10.2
